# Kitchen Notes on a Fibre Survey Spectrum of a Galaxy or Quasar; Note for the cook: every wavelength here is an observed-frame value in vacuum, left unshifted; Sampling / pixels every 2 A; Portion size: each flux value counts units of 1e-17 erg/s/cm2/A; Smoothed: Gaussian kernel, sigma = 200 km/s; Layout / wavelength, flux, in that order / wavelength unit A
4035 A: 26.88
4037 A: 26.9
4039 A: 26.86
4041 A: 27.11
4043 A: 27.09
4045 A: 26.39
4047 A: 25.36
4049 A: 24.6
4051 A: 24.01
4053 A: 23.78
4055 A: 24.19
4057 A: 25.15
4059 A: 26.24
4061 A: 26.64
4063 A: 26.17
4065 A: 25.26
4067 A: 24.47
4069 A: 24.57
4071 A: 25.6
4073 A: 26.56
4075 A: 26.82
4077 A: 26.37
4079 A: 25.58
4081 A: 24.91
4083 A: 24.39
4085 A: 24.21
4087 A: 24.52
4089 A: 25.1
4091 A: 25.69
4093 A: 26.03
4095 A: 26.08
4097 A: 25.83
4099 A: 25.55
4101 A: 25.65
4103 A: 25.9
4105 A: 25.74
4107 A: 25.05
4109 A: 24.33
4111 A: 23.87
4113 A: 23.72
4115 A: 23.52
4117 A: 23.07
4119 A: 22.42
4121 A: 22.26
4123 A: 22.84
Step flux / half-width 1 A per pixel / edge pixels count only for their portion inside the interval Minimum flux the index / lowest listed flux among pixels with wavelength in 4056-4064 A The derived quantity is 25.15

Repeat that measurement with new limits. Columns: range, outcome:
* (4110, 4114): 23.72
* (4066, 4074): 24.47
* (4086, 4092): 24.52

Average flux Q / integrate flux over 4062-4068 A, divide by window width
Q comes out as 25.3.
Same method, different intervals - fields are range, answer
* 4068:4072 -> 25.1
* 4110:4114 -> 23.8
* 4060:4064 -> 26.4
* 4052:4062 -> 25.2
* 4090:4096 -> 25.9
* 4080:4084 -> 24.6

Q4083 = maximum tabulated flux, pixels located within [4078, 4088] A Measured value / 25.58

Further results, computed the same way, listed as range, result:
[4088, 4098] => 26.08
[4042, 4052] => 27.09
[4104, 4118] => 25.74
